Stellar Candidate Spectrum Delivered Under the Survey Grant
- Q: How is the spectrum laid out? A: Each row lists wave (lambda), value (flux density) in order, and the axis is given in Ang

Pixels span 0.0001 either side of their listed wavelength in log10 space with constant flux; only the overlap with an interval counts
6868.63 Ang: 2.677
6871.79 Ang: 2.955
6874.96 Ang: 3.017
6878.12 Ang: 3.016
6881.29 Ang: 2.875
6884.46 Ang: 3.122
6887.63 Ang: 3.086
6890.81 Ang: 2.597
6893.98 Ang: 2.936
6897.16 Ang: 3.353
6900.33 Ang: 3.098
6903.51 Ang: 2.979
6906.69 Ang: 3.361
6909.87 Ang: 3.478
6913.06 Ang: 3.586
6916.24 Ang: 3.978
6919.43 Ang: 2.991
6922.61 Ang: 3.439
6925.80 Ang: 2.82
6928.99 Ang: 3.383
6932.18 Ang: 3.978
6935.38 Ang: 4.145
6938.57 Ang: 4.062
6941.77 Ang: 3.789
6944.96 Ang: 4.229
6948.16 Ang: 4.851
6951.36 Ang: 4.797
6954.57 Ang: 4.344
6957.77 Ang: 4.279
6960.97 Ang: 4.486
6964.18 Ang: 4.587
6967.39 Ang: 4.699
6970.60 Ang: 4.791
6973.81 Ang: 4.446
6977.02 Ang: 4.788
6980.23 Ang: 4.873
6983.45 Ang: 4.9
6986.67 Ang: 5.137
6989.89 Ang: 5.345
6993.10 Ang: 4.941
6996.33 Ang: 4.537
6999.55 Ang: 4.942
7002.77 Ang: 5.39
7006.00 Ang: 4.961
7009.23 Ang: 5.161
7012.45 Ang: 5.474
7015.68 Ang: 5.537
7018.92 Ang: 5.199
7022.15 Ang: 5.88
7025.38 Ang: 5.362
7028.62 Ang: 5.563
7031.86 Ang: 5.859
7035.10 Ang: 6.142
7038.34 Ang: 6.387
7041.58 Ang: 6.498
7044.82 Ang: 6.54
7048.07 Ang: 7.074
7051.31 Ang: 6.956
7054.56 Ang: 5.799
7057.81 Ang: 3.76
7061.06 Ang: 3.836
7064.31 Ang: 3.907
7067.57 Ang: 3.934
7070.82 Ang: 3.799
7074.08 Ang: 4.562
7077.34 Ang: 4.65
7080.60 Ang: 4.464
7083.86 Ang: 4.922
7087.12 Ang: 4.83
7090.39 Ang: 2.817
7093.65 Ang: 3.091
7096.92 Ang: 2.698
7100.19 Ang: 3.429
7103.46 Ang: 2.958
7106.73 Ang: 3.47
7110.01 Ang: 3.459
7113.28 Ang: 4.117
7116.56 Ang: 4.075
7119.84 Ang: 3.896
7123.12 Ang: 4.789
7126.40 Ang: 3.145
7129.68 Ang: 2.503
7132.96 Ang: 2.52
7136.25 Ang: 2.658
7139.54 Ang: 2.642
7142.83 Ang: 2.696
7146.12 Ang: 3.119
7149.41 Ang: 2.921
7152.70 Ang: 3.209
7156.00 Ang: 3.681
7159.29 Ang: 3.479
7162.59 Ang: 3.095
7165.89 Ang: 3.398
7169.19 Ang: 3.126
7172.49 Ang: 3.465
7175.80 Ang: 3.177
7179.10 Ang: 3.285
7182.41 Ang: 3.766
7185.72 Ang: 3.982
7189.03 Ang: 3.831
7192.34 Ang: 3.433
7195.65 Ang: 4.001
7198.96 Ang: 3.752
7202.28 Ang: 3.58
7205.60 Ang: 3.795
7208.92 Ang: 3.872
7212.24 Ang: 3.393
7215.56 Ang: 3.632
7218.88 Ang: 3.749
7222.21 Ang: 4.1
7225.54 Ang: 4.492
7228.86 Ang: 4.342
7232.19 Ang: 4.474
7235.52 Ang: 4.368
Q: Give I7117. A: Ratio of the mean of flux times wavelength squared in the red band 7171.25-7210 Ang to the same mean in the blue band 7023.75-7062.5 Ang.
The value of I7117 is 0.66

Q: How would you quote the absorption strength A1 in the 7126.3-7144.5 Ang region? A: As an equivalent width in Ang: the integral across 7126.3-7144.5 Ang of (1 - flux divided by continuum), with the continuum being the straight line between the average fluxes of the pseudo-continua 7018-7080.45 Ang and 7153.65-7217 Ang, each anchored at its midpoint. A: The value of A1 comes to 6.7 Ang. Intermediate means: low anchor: 5.33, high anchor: 3.56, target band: 2.66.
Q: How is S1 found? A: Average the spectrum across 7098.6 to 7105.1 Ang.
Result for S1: 3.19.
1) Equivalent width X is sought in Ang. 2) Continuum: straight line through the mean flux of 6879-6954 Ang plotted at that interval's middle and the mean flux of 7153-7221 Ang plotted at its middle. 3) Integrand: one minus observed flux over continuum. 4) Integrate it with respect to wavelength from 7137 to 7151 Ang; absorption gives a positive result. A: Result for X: 2.87 Ang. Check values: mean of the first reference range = 3.53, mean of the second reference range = 3.57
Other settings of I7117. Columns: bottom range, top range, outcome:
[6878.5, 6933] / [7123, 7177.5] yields 1.03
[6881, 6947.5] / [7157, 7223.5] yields 1.13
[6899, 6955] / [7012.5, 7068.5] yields 1.54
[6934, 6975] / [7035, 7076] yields 1.23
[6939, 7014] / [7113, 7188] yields 0.73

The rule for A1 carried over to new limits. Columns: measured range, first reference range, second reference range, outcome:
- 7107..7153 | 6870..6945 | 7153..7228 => 3.8 Ang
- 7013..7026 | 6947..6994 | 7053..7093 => -2.9 Ang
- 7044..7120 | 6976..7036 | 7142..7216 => 3.8 Ang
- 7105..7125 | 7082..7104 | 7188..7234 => -1.8 Ang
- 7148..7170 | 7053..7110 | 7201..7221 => 2.9 Ang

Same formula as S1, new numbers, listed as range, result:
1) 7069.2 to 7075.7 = 4.18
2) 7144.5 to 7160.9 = 3.28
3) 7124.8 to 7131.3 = 2.82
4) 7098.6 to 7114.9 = 3.49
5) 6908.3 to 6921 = 3.51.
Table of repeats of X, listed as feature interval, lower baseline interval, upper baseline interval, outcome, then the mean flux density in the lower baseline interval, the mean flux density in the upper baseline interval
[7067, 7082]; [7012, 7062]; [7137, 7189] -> 2.2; 5.77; 3.28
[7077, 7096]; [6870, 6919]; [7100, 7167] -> -4.5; 3.16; 3.29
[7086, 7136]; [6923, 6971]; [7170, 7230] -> 6.2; 4.18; 3.75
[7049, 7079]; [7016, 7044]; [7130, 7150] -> 1.7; 5.87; 2.73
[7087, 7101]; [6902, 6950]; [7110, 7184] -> 0.8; 3.68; 3.31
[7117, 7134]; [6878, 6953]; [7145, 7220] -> 0.3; 3.51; 3.51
